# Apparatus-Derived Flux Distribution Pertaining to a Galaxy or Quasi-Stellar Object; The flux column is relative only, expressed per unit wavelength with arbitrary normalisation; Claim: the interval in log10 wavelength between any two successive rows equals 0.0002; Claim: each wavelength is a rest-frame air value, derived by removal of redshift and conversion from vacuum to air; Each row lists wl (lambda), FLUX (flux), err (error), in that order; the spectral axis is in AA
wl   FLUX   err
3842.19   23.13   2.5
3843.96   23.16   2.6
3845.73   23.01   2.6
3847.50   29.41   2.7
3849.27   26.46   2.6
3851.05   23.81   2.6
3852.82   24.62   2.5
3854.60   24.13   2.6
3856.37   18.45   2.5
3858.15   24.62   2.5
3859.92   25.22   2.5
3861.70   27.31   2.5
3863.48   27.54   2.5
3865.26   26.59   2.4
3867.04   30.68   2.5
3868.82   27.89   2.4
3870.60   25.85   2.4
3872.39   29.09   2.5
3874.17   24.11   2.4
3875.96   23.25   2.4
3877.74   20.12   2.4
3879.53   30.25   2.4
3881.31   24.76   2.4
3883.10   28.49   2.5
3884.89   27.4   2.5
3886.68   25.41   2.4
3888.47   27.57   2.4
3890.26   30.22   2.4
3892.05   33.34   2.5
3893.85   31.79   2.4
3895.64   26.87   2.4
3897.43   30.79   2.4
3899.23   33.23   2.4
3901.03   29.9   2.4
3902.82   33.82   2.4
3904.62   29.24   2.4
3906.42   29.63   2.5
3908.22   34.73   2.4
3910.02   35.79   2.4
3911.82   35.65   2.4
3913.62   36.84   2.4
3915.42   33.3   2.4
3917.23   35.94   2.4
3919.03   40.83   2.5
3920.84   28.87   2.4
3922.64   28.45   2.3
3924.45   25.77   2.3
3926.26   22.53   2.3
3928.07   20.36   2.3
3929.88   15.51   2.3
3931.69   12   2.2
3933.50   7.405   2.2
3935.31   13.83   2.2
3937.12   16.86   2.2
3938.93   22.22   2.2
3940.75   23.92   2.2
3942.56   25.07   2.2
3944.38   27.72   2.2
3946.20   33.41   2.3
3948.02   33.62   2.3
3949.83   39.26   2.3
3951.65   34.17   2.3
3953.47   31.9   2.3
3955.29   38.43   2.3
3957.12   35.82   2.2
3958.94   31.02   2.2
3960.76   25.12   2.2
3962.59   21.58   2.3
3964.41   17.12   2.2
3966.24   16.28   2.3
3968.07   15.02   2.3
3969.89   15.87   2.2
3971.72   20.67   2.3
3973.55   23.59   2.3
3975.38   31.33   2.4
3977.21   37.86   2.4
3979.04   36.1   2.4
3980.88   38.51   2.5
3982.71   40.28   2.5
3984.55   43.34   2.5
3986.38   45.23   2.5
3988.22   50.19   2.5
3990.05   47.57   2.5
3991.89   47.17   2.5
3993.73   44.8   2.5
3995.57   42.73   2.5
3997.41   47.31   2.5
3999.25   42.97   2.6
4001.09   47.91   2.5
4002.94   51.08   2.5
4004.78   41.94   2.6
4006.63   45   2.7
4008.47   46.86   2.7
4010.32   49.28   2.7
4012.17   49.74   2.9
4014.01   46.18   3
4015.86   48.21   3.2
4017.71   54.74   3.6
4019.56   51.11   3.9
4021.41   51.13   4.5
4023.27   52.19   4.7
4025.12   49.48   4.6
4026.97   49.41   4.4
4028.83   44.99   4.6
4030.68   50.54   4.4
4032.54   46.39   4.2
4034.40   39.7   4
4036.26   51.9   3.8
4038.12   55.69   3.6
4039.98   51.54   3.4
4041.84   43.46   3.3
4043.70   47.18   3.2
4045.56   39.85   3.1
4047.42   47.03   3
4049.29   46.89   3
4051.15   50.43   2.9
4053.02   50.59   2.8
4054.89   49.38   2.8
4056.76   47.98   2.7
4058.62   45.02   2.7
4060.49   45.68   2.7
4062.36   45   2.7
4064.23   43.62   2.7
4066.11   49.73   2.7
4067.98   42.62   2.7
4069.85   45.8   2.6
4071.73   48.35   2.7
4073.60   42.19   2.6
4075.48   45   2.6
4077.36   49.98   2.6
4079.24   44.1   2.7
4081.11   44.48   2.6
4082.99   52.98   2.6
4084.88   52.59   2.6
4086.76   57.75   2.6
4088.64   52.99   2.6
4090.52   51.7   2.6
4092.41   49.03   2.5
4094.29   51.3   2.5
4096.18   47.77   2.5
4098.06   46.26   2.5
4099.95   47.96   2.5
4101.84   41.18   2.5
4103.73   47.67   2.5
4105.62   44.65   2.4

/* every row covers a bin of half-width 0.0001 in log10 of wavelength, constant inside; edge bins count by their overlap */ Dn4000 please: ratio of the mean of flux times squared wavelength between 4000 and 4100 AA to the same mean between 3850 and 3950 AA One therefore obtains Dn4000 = 1.91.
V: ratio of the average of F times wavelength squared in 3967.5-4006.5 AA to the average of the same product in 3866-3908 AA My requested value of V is 1.4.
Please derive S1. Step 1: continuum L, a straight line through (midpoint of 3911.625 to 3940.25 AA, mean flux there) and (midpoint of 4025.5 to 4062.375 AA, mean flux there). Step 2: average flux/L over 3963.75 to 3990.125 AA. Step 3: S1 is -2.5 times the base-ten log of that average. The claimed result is 0.11 mag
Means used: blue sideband 24.5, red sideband 47.5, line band 31.6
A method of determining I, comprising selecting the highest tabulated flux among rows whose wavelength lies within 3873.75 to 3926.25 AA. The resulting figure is 40.83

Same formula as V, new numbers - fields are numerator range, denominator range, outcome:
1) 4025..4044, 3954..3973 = 2.10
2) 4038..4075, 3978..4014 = 1.06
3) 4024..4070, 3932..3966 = 1.90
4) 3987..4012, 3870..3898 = 1.80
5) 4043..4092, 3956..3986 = 1.76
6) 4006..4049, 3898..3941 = 1.89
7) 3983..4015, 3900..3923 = 1.45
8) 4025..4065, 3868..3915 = 1.73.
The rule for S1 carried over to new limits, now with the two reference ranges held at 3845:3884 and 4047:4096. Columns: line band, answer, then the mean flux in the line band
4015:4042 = -0.14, 49.5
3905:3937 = 0.18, 26.7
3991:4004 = -0.15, 46.2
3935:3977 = 0.33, 26.2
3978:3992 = -0.12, 43.3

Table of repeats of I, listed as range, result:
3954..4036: 54.74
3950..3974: 38.43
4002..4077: 55.69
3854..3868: 30.68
